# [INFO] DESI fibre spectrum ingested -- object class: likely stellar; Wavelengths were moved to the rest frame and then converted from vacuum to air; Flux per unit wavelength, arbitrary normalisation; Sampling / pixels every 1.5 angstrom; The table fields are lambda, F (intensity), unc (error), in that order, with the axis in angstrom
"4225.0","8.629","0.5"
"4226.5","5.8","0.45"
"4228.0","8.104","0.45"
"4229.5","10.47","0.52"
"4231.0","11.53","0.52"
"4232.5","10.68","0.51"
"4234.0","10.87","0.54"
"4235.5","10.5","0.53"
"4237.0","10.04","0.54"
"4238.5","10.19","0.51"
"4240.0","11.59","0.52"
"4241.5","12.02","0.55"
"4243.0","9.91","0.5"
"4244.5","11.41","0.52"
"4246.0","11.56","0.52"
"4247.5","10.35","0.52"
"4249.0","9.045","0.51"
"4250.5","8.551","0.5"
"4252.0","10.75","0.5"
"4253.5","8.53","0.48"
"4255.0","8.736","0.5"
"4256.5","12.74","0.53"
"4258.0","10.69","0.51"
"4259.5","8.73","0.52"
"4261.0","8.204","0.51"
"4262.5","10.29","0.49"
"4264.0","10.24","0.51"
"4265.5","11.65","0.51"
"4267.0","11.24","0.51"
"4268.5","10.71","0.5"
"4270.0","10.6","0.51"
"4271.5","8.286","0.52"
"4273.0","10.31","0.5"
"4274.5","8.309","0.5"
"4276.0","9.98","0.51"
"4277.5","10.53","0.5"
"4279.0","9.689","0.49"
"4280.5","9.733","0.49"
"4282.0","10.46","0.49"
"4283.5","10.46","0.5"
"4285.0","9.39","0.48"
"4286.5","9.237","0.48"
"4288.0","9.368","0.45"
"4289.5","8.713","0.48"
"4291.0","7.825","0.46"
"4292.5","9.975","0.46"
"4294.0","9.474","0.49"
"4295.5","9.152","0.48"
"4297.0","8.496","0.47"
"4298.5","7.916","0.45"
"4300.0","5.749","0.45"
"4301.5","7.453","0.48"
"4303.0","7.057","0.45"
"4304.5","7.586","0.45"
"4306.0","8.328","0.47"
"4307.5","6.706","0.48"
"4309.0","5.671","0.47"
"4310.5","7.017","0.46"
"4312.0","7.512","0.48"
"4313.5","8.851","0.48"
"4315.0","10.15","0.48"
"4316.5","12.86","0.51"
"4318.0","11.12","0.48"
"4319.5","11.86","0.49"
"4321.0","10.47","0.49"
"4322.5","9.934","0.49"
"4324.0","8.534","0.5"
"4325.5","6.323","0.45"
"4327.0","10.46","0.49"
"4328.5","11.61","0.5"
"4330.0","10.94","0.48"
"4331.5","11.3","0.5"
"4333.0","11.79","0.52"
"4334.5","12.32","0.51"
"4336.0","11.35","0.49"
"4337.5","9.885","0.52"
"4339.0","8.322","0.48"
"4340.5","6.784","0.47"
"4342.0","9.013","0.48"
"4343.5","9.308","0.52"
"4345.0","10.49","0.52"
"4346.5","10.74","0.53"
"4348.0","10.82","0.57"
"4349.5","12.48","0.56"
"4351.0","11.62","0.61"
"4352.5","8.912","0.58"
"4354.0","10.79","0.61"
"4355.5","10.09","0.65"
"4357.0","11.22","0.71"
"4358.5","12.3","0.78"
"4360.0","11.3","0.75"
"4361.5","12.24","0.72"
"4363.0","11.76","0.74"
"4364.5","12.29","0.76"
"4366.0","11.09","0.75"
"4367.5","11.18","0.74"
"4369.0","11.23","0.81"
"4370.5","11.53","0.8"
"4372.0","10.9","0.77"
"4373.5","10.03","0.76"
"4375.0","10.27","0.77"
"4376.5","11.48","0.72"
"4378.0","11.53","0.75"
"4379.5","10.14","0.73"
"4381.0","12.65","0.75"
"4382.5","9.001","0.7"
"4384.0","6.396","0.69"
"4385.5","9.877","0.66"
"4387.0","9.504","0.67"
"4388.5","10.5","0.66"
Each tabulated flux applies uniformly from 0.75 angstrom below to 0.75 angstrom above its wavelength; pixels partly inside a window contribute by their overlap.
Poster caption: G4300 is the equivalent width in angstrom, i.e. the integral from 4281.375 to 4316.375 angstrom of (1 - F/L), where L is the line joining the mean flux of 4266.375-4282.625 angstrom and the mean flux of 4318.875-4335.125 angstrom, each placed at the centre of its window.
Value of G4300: 6.0 angstrom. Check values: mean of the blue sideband 9.97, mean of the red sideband 10.5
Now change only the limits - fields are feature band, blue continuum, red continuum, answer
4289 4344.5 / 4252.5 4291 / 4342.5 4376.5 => 7.0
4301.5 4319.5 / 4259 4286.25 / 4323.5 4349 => 2.6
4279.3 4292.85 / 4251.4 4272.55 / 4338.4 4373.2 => 1.1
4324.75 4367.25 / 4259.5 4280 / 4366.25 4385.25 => -1.1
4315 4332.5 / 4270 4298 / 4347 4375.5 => -0.3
